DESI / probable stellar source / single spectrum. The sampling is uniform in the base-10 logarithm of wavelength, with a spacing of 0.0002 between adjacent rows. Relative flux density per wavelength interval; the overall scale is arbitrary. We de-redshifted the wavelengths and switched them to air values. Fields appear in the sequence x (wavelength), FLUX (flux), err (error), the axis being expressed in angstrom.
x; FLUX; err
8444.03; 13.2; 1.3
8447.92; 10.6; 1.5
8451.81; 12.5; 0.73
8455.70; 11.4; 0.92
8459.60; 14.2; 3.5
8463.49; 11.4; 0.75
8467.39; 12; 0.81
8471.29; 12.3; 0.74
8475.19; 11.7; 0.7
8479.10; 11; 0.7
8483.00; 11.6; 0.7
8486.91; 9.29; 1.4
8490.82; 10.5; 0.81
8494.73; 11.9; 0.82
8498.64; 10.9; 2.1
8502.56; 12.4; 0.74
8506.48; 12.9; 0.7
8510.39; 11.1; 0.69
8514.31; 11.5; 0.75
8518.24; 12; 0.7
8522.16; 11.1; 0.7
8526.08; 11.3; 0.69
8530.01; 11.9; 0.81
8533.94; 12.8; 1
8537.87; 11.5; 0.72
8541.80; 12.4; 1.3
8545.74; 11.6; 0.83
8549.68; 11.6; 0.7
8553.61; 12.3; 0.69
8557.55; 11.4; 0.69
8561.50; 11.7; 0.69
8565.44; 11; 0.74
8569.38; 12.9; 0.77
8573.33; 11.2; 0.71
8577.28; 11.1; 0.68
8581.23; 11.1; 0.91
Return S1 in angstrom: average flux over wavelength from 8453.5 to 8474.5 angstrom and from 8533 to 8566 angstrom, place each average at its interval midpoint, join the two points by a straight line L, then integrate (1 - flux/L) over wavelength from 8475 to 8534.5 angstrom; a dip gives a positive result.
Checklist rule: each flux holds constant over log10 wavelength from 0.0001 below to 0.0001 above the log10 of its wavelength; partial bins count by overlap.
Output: 2.83 angstrom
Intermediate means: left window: 12.2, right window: 11.8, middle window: 11.5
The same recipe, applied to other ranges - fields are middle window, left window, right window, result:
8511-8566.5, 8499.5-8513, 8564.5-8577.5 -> 0.5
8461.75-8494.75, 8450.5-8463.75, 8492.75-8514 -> 2.5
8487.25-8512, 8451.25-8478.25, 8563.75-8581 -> 1.0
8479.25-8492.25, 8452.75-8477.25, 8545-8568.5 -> 1.6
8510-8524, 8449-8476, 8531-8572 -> 0.6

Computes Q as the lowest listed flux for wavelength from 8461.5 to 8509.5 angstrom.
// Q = 9.29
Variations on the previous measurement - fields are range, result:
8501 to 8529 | 11.1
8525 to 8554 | 11.3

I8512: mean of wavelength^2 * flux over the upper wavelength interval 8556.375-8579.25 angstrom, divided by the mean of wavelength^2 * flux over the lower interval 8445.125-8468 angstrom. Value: 1.0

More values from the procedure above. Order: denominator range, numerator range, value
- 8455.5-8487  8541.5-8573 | 1.02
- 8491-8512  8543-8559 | 1.01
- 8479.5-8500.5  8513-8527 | 1.07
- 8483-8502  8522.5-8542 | 1.10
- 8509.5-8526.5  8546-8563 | 1.04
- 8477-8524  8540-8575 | 1.05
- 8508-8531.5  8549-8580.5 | 1.02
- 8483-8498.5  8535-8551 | 1.12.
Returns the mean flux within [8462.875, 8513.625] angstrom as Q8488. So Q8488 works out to 11.5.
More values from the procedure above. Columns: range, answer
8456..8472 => 12.4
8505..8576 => 11.8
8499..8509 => 12.3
